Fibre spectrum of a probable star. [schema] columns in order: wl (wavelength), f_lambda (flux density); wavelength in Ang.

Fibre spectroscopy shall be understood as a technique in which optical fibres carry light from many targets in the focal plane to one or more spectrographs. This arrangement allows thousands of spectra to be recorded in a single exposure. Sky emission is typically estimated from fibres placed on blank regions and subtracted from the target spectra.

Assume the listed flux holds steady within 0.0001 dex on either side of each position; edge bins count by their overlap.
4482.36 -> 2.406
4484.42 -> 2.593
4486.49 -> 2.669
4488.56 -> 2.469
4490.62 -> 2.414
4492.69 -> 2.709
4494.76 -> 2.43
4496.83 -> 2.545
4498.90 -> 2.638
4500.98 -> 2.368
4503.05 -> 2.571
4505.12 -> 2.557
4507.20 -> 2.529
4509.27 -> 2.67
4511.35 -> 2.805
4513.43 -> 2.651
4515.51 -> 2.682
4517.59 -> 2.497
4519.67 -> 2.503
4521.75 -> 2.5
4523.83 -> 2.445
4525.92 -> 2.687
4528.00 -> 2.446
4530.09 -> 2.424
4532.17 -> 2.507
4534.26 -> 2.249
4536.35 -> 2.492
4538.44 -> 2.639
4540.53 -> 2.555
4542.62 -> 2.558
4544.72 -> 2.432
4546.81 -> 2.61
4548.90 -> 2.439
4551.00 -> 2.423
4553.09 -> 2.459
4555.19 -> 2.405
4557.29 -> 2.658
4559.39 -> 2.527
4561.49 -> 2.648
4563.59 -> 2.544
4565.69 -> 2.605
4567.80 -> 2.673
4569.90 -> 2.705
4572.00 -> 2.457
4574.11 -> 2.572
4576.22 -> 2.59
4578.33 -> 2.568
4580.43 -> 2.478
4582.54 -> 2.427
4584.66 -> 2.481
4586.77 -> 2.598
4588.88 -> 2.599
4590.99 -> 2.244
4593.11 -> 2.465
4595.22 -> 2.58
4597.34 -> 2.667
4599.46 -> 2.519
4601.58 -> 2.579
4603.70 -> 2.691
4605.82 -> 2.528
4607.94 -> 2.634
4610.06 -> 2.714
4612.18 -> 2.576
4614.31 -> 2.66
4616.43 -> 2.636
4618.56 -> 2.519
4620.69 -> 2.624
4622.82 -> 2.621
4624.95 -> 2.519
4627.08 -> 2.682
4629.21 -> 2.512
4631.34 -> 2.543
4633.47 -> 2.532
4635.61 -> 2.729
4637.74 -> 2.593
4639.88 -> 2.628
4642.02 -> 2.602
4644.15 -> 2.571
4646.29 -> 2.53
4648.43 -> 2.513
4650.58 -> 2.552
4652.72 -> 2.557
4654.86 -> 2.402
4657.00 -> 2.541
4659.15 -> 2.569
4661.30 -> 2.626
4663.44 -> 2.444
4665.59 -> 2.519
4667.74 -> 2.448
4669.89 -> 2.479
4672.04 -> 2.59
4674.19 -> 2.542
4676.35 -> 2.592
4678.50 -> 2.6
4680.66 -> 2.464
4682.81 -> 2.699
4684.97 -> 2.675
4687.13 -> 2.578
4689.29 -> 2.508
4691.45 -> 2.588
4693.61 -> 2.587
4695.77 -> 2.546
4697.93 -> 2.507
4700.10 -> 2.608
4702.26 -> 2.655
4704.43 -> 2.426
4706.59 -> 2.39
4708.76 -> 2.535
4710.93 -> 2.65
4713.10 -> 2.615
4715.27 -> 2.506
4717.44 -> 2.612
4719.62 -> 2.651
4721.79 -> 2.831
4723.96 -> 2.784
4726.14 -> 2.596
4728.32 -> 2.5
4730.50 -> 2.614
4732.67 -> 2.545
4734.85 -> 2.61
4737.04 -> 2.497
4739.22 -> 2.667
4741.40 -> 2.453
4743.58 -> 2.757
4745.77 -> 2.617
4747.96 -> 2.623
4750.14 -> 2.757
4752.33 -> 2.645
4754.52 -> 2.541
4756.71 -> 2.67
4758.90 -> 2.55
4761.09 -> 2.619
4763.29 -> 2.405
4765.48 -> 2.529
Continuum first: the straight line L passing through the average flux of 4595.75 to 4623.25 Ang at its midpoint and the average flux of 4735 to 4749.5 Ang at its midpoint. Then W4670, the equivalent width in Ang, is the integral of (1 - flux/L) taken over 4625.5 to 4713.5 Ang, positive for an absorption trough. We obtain 1.7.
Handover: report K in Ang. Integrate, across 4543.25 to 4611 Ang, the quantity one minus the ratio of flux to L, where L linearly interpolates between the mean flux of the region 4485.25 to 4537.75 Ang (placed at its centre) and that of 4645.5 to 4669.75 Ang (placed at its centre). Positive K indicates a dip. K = -0.50 Ang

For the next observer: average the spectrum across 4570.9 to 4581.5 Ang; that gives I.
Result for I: 2.53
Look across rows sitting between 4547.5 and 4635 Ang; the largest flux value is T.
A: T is 2.714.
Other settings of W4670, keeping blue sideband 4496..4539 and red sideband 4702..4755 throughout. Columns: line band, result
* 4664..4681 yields 0.38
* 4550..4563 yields 0.16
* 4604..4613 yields -0.18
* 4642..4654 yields 0.15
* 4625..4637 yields -0.08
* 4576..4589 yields 0.18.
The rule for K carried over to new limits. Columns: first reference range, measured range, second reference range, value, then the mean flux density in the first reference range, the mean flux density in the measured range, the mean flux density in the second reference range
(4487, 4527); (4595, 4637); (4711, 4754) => -0.17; 2.56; 2.6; 2.62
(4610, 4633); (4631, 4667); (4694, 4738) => 0.50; 2.59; 2.56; 2.58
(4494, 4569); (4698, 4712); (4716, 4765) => 0.32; 2.54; 2.54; 2.61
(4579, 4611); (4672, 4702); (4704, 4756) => 0.08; 2.55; 2.58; 2.6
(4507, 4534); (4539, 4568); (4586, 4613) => 0.30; 2.56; 2.54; 2.57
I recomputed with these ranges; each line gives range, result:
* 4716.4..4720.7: 2.63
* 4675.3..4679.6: 2.59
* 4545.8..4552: 2.49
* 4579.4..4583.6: 2.45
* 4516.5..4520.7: 2.5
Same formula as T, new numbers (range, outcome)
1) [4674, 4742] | 2.831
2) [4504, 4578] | 2.805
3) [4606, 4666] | 2.729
